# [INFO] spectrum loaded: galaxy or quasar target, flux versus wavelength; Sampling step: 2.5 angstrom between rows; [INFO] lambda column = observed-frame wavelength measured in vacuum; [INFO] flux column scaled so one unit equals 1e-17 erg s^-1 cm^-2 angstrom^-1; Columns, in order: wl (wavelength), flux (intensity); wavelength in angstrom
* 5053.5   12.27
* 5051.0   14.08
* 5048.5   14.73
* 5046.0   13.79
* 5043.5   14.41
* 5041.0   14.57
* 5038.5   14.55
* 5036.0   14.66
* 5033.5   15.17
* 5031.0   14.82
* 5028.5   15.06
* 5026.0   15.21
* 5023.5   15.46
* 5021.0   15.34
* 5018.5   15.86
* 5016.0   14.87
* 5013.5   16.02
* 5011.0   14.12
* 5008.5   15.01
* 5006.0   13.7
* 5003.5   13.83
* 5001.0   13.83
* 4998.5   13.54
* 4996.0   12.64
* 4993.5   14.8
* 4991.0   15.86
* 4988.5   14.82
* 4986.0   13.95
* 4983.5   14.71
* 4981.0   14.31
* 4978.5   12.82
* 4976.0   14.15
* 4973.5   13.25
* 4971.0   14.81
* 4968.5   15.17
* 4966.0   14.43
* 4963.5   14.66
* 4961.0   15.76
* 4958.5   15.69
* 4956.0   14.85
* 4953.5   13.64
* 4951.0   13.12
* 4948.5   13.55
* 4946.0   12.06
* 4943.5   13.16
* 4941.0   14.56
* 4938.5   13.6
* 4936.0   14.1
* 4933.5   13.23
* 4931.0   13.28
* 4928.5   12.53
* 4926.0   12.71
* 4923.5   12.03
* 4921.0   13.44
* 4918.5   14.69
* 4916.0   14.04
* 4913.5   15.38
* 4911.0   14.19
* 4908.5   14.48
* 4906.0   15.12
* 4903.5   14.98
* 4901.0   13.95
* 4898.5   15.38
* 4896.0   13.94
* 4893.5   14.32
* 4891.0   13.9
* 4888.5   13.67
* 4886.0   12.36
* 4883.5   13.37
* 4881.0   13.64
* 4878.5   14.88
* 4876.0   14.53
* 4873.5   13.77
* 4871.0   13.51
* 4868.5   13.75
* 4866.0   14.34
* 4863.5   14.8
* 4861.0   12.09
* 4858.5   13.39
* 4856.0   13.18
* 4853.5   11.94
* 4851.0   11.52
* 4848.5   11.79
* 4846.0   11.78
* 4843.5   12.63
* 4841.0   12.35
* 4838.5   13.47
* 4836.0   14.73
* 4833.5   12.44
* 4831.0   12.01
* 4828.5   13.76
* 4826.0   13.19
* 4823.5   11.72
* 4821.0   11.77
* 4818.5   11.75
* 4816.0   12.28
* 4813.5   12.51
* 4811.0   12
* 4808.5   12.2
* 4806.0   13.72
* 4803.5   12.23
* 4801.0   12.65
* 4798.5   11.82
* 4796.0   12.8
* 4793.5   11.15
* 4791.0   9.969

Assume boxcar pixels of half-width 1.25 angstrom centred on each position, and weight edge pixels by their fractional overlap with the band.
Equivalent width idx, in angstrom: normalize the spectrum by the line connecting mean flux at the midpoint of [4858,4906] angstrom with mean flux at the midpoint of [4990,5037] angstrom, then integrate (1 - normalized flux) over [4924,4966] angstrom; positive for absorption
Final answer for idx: 1.64 angstrom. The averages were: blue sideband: 14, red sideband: 14.7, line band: 13.8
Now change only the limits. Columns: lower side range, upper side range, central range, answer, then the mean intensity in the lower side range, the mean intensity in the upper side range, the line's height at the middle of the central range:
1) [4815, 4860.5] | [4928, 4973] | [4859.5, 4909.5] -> -3.3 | 12.5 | 14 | 13.2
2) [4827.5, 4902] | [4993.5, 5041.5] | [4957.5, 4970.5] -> -0.8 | 13.4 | 14.7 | 14.2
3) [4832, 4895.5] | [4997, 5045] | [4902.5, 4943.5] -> -0.1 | 13.3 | 14.7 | 13.8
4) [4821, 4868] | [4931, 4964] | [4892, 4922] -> -2.2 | 12.8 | 14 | 13.5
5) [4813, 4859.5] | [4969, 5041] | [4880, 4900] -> -1.0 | 12.5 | 14.5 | 13.2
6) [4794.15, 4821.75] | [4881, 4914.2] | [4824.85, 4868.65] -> 0.7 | 12.3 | 14.2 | 13.1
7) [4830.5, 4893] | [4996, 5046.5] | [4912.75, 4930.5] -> 0.4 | 13.2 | 14.7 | 13.8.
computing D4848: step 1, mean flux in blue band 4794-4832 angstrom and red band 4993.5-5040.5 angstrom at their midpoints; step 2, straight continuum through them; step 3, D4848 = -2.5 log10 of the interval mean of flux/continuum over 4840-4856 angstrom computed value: 0.06 mag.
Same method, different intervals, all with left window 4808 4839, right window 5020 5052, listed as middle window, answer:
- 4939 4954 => 0.040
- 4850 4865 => 0.006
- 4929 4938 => 0.020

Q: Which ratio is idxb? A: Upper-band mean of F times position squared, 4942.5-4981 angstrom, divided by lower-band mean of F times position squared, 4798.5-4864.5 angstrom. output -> 1.2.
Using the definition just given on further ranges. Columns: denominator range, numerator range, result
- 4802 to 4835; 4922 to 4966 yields 1.16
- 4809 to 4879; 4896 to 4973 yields 1.13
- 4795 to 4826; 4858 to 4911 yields 1.17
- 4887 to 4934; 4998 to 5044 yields 1.11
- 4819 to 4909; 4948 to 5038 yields 1.15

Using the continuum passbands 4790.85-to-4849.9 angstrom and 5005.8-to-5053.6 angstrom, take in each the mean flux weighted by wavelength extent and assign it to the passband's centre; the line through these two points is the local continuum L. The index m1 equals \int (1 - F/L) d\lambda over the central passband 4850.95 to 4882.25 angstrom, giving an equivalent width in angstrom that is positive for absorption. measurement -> -1.5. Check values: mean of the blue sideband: 12.4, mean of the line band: 13.6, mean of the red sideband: 14.8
